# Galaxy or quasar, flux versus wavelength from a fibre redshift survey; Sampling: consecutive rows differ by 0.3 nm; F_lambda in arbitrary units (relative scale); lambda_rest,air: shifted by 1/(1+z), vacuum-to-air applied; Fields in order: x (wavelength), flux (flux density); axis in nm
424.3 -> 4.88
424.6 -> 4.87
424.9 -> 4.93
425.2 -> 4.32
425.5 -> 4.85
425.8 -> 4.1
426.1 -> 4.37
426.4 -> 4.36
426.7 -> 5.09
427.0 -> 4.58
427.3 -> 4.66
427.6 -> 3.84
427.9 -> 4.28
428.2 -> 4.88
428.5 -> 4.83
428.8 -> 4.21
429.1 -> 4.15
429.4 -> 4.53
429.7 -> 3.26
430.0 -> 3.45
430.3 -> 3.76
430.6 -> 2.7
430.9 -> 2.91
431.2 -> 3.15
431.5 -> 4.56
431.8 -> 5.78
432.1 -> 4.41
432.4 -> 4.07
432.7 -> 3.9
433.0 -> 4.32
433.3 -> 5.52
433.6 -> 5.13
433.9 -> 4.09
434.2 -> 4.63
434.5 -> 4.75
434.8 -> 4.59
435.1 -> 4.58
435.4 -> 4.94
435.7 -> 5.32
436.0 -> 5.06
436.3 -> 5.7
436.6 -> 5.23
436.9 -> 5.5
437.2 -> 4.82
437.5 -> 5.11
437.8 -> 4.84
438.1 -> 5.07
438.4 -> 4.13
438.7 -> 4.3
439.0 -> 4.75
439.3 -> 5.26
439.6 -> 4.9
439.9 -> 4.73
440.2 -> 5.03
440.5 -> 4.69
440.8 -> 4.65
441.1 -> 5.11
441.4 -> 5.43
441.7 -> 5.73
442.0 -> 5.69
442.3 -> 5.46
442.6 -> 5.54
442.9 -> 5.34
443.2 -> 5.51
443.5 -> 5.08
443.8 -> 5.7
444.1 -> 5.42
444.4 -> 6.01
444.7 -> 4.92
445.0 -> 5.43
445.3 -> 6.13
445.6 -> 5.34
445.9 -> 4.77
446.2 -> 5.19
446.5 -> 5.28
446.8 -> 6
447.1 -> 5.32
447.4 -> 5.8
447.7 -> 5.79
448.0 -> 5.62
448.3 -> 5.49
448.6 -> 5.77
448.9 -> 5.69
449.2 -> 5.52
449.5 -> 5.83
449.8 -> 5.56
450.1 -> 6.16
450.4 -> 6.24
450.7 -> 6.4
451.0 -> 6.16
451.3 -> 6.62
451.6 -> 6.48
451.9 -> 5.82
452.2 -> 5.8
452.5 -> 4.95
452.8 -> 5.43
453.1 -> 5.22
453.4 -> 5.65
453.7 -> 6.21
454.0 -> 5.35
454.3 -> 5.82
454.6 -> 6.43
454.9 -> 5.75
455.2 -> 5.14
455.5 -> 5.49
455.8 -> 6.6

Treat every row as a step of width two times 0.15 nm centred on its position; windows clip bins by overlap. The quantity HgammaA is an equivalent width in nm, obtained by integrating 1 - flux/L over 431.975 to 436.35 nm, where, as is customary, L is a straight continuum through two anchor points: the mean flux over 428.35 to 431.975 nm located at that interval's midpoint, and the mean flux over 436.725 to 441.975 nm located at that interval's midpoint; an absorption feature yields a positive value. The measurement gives -0.32 nm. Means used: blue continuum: 3.94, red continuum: 4.96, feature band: 4.71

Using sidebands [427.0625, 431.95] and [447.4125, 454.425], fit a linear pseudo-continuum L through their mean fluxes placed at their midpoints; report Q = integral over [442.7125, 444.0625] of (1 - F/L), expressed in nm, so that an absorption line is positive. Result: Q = -0.06 nm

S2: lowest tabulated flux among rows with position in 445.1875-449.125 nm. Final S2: 4.77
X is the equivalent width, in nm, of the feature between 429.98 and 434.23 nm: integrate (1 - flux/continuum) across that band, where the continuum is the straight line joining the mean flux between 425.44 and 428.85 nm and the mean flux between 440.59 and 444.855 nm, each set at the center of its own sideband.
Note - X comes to 0.555 nm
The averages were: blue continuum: 4.5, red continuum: 5.39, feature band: 4.17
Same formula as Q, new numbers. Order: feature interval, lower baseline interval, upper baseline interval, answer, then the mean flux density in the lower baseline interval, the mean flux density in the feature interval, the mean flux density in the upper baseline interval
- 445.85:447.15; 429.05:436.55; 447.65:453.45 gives 0.032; 4.38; 5.35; 5.81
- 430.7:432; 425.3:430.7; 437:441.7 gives 0.110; 4.23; 4.06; 4.89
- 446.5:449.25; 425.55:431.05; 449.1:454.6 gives -0.040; 4.12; 5.65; 5.86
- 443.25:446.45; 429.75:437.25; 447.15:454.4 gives -0.029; 4.49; 5.4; 5.8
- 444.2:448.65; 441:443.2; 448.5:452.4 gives 0.178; 5.48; 5.52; 5.99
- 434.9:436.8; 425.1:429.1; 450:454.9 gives -0.060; 4.48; 5.13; 5.91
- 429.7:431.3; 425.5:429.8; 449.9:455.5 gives 0.477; 4.4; 3.2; 5.86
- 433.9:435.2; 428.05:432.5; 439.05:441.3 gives -0.046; 4.04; 4.58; 4.91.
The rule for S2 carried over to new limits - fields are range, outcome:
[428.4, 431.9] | 2.7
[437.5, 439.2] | 4.13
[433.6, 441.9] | 4.09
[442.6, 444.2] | 5.08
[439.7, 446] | 4.65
